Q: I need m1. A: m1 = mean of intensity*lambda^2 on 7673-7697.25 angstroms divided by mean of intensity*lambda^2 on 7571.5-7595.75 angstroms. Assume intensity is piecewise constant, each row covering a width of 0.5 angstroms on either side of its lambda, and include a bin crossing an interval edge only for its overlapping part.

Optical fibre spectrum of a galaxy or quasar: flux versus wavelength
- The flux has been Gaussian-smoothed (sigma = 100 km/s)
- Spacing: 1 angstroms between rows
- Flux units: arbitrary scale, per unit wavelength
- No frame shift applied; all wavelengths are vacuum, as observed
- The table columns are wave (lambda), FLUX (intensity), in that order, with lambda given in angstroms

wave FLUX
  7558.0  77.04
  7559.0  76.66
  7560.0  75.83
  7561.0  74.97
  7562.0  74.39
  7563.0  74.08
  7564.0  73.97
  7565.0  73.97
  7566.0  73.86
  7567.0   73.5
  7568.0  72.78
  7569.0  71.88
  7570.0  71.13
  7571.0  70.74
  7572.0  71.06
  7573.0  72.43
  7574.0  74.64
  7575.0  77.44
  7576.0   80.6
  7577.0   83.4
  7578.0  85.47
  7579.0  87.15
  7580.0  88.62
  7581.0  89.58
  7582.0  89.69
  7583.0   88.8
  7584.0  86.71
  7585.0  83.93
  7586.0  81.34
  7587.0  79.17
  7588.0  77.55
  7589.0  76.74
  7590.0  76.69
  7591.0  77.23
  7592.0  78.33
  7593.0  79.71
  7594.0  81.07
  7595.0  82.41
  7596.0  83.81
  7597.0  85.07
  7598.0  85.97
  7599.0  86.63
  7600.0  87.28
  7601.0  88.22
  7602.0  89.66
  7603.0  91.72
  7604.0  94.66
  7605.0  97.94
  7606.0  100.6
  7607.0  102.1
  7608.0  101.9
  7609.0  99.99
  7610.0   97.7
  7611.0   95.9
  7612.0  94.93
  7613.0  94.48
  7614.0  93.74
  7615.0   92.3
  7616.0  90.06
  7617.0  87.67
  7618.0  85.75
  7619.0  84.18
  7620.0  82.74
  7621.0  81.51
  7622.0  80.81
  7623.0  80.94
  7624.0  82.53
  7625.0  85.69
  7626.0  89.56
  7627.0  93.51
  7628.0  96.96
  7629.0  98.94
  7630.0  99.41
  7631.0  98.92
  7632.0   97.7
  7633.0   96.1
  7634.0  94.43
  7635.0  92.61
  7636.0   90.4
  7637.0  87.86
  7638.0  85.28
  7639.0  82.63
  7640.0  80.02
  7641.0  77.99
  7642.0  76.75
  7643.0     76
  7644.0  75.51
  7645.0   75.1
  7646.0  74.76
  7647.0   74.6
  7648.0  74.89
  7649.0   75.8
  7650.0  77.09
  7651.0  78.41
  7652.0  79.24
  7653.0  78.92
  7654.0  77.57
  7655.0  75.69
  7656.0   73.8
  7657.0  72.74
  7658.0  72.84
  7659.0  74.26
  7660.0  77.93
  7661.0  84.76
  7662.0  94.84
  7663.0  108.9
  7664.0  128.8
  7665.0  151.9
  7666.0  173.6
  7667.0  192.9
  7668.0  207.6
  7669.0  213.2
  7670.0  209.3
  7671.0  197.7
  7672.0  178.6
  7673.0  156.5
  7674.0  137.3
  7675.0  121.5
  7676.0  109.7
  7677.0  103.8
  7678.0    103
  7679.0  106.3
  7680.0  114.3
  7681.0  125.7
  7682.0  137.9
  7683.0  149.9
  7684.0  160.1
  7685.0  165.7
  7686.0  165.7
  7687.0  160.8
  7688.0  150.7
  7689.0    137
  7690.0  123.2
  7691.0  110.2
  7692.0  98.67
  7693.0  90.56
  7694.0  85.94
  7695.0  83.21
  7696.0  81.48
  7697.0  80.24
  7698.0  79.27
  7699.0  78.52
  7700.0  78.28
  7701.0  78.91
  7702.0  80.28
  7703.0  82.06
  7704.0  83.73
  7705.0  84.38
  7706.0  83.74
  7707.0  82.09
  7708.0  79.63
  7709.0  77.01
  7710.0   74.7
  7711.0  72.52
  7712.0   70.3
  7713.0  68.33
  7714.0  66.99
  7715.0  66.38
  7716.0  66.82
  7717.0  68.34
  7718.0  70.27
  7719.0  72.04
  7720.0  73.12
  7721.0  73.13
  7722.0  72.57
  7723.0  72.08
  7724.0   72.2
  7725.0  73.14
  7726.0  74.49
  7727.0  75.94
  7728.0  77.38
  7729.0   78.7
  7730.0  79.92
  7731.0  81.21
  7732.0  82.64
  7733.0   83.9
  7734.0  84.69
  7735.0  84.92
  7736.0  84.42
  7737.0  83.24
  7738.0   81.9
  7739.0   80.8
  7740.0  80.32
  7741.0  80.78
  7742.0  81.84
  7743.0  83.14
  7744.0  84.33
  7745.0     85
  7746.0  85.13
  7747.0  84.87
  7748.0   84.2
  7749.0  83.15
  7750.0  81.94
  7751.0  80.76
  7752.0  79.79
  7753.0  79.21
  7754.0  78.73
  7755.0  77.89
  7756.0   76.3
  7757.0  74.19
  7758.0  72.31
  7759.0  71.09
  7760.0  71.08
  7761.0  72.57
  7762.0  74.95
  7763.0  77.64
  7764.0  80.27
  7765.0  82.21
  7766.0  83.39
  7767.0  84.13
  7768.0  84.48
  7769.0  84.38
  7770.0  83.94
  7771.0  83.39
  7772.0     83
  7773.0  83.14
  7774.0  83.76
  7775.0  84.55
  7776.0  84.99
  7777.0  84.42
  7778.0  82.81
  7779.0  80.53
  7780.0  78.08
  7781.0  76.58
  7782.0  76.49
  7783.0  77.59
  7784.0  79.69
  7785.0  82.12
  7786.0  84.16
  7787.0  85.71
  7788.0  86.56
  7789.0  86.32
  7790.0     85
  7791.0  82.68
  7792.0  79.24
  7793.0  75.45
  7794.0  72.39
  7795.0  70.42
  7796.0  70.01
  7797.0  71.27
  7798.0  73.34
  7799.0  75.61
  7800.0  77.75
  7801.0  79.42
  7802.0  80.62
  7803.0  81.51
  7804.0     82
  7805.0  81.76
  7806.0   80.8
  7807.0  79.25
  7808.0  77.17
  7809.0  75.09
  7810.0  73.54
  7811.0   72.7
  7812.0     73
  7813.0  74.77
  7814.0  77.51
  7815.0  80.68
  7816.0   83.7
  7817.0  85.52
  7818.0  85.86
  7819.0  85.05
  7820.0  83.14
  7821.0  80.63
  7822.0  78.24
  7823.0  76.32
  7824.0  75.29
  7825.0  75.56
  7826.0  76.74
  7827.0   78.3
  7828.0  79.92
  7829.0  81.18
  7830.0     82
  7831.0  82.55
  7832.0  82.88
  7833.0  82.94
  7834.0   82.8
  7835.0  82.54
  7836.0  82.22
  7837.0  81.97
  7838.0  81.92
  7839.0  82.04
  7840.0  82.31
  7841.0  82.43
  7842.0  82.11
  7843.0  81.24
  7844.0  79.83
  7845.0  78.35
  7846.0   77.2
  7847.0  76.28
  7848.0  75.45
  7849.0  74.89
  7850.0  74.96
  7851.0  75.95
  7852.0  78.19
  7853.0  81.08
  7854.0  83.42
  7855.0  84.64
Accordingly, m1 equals 1.54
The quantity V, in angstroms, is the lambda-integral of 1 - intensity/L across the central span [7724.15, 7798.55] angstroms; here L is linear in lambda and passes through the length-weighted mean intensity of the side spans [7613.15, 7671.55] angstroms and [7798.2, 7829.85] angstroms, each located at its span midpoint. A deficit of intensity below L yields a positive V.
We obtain 4.09 angstroms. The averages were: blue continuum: 98.2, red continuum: 79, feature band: 80.2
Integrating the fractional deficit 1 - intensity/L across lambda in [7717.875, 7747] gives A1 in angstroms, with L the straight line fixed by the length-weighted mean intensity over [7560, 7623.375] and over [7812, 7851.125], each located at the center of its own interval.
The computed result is 0.84 angstroms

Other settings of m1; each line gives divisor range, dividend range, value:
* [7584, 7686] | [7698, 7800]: 0.81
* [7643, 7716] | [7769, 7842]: 0.78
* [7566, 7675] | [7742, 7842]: 0.89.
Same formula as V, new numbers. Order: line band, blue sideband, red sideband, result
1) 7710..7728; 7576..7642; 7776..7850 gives 2.62 angstroms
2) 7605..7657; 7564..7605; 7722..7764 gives -3.80 angstroms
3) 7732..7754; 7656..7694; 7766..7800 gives 3.78 angstroms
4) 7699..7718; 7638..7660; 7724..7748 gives 0.97 angstroms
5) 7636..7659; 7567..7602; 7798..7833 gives 0.82 angstroms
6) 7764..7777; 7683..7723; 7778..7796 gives -0.23 angstroms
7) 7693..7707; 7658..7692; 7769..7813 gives 4.90 angstroms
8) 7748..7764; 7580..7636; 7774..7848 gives 1.00 angstroms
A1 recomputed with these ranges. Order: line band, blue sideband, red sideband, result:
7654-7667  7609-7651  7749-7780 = -2.56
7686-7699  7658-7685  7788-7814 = 2.12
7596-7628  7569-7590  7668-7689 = 3.79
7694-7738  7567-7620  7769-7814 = 2.37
